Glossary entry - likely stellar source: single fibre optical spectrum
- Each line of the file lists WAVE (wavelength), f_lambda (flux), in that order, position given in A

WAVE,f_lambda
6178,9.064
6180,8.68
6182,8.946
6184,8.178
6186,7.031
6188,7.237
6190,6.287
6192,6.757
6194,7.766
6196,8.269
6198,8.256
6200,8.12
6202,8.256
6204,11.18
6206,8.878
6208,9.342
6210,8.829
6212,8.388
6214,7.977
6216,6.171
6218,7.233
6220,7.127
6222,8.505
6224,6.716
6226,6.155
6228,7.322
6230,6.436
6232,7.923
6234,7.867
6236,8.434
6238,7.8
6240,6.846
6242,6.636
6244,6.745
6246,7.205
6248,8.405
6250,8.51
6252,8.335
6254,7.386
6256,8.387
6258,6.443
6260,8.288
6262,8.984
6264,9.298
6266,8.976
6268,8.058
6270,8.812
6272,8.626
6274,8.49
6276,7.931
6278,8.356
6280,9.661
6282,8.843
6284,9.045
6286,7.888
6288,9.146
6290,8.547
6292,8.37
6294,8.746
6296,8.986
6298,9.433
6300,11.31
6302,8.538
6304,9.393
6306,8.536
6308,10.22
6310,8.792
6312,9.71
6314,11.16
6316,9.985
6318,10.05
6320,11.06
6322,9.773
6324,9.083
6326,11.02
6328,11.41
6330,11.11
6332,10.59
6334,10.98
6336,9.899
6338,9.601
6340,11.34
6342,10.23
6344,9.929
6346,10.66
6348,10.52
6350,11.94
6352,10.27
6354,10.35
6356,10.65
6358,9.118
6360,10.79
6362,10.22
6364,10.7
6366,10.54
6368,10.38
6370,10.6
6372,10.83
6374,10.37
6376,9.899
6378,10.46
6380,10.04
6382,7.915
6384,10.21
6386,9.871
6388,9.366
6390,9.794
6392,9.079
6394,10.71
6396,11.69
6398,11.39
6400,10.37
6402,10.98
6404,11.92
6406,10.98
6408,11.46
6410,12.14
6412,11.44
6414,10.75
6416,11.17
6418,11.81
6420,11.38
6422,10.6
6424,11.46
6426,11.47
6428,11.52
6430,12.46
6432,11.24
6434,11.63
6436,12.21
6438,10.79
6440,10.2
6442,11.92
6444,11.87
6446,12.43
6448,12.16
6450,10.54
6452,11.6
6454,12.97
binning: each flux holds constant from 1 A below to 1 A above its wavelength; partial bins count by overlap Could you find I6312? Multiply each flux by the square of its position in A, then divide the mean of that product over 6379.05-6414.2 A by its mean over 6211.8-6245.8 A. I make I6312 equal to 1.5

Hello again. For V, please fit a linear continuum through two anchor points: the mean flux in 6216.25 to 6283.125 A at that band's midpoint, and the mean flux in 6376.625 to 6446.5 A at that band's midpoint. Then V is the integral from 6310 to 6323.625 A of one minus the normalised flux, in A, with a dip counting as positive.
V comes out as -1.4 A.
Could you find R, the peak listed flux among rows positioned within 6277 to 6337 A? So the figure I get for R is 11.41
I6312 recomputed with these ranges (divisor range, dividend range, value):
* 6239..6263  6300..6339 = 1.34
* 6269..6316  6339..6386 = 1.16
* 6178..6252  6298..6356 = 1.36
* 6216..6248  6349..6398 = 1.48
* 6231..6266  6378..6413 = 1.40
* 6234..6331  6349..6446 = 1.26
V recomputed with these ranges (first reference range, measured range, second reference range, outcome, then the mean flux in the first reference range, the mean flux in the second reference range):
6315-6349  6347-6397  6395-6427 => 2.8 A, 10.4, 11.3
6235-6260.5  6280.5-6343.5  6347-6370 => -3.1 A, 7.64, 10.5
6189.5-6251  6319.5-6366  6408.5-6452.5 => -2.6 A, 7.76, 11.5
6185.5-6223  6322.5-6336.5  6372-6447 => -1.1 A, 7.99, 10.9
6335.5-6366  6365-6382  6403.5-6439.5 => 0.8 A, 10.4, 11.4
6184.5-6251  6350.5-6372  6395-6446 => -0.2 A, 7.72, 11.4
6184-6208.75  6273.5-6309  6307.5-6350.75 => 2.8 A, 8.11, 10.4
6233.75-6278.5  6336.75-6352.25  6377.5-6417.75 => -1.5 A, 8.03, 10.6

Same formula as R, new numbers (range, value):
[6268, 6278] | 8.812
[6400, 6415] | 12.14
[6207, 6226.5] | 9.342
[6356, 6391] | 10.83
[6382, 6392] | 10.21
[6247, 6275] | 9.298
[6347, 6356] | 11.94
